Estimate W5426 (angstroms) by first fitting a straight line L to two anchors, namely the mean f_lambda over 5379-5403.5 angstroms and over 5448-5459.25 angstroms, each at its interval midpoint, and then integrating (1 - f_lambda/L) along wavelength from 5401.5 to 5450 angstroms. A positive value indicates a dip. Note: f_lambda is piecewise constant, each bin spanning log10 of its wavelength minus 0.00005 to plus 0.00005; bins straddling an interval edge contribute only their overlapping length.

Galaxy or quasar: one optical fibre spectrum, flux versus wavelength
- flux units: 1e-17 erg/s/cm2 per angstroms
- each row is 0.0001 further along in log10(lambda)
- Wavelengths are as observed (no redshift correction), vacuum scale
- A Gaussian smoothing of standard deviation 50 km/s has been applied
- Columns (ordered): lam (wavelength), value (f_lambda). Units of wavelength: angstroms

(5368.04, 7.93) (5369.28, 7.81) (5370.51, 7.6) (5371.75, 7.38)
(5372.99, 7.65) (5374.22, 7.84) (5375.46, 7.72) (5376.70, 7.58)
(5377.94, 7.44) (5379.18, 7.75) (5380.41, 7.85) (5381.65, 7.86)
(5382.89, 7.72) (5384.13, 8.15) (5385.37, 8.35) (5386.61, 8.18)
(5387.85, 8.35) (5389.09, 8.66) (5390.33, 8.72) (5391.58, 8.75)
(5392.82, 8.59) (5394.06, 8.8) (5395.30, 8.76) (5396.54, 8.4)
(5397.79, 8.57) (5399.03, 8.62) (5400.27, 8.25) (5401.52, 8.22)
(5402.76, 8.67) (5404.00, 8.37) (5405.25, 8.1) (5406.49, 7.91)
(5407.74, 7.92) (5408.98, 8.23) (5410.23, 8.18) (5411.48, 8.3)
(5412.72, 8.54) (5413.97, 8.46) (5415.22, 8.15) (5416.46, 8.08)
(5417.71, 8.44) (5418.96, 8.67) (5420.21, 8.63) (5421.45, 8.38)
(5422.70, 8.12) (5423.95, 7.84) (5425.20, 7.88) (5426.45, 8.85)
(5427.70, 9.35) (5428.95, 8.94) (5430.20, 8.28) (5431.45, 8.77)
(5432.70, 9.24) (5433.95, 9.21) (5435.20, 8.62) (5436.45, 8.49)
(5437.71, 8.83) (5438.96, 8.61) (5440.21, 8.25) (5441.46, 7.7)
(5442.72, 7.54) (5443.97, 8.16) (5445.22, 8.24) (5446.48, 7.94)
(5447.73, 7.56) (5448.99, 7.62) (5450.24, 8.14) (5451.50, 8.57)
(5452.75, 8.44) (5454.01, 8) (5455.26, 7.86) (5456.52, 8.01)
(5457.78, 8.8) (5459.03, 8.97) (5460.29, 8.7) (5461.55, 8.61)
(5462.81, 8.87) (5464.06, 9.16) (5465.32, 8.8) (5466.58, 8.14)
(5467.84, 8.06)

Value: -0.3 angstroms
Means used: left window 8.38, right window 8.22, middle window 8.34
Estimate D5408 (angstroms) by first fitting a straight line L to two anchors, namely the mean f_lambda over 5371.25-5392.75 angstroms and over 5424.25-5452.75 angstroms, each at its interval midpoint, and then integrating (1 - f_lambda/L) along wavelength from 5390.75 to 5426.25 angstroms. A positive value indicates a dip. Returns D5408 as -0.7 angstroms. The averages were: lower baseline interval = 8.02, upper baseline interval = 8.39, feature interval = 8.36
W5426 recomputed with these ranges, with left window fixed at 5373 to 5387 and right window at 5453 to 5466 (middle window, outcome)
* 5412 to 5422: -0.29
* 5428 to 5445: -0.33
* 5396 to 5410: -0.41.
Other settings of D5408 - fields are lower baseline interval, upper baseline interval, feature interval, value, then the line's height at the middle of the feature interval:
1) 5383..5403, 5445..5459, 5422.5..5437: -0.7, 8.27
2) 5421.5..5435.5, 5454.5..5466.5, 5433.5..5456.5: 1.1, 8.62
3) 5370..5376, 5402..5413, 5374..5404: -1.3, 7.92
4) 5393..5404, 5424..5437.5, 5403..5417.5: 0.6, 8.6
